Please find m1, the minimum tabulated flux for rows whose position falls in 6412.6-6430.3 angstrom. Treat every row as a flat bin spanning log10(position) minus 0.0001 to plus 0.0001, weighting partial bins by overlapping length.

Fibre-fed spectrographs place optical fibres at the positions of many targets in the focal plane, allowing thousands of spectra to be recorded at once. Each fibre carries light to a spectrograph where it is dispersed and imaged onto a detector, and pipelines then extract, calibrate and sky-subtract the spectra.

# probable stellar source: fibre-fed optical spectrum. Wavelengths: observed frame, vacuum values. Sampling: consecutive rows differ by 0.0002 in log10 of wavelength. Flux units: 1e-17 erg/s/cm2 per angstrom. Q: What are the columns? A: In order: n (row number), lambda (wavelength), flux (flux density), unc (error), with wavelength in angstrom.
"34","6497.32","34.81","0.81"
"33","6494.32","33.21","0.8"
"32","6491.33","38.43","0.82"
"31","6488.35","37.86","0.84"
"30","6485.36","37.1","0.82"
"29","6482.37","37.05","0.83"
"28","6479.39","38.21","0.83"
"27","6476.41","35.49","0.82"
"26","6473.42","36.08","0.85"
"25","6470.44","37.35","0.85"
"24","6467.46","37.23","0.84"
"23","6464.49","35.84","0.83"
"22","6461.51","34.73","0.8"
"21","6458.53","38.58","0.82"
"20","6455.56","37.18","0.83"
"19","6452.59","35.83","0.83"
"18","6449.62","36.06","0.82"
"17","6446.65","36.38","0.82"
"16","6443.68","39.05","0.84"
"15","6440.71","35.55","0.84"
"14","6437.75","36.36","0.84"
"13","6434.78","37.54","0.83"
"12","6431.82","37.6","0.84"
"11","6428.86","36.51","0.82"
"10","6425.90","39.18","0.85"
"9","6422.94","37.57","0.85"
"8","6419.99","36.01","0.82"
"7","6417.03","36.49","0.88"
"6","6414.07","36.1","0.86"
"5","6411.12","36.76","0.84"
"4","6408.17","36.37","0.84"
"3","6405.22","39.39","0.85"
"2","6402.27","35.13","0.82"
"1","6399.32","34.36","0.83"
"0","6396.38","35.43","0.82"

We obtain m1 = 36.01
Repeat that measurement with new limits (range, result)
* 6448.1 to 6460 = 35.83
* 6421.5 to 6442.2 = 35.55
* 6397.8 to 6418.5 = 34.36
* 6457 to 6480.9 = 34.73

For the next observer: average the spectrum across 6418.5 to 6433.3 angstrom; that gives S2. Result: 37.4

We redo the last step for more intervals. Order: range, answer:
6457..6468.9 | 36.6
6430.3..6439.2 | 37.2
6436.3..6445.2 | 37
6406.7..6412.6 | 36.6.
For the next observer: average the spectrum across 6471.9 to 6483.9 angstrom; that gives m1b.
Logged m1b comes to 36.7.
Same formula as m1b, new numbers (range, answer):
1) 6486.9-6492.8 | 38.2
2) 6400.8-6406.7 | 37.3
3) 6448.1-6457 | 36.4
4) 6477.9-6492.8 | 37.7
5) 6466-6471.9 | 37.3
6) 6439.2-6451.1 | 36.8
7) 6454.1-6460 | 37.9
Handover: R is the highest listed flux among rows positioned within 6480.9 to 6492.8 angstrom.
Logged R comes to 38.43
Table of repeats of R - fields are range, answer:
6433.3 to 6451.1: 39.05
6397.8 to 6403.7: 35.13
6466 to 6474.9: 37.35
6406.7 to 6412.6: 36.76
